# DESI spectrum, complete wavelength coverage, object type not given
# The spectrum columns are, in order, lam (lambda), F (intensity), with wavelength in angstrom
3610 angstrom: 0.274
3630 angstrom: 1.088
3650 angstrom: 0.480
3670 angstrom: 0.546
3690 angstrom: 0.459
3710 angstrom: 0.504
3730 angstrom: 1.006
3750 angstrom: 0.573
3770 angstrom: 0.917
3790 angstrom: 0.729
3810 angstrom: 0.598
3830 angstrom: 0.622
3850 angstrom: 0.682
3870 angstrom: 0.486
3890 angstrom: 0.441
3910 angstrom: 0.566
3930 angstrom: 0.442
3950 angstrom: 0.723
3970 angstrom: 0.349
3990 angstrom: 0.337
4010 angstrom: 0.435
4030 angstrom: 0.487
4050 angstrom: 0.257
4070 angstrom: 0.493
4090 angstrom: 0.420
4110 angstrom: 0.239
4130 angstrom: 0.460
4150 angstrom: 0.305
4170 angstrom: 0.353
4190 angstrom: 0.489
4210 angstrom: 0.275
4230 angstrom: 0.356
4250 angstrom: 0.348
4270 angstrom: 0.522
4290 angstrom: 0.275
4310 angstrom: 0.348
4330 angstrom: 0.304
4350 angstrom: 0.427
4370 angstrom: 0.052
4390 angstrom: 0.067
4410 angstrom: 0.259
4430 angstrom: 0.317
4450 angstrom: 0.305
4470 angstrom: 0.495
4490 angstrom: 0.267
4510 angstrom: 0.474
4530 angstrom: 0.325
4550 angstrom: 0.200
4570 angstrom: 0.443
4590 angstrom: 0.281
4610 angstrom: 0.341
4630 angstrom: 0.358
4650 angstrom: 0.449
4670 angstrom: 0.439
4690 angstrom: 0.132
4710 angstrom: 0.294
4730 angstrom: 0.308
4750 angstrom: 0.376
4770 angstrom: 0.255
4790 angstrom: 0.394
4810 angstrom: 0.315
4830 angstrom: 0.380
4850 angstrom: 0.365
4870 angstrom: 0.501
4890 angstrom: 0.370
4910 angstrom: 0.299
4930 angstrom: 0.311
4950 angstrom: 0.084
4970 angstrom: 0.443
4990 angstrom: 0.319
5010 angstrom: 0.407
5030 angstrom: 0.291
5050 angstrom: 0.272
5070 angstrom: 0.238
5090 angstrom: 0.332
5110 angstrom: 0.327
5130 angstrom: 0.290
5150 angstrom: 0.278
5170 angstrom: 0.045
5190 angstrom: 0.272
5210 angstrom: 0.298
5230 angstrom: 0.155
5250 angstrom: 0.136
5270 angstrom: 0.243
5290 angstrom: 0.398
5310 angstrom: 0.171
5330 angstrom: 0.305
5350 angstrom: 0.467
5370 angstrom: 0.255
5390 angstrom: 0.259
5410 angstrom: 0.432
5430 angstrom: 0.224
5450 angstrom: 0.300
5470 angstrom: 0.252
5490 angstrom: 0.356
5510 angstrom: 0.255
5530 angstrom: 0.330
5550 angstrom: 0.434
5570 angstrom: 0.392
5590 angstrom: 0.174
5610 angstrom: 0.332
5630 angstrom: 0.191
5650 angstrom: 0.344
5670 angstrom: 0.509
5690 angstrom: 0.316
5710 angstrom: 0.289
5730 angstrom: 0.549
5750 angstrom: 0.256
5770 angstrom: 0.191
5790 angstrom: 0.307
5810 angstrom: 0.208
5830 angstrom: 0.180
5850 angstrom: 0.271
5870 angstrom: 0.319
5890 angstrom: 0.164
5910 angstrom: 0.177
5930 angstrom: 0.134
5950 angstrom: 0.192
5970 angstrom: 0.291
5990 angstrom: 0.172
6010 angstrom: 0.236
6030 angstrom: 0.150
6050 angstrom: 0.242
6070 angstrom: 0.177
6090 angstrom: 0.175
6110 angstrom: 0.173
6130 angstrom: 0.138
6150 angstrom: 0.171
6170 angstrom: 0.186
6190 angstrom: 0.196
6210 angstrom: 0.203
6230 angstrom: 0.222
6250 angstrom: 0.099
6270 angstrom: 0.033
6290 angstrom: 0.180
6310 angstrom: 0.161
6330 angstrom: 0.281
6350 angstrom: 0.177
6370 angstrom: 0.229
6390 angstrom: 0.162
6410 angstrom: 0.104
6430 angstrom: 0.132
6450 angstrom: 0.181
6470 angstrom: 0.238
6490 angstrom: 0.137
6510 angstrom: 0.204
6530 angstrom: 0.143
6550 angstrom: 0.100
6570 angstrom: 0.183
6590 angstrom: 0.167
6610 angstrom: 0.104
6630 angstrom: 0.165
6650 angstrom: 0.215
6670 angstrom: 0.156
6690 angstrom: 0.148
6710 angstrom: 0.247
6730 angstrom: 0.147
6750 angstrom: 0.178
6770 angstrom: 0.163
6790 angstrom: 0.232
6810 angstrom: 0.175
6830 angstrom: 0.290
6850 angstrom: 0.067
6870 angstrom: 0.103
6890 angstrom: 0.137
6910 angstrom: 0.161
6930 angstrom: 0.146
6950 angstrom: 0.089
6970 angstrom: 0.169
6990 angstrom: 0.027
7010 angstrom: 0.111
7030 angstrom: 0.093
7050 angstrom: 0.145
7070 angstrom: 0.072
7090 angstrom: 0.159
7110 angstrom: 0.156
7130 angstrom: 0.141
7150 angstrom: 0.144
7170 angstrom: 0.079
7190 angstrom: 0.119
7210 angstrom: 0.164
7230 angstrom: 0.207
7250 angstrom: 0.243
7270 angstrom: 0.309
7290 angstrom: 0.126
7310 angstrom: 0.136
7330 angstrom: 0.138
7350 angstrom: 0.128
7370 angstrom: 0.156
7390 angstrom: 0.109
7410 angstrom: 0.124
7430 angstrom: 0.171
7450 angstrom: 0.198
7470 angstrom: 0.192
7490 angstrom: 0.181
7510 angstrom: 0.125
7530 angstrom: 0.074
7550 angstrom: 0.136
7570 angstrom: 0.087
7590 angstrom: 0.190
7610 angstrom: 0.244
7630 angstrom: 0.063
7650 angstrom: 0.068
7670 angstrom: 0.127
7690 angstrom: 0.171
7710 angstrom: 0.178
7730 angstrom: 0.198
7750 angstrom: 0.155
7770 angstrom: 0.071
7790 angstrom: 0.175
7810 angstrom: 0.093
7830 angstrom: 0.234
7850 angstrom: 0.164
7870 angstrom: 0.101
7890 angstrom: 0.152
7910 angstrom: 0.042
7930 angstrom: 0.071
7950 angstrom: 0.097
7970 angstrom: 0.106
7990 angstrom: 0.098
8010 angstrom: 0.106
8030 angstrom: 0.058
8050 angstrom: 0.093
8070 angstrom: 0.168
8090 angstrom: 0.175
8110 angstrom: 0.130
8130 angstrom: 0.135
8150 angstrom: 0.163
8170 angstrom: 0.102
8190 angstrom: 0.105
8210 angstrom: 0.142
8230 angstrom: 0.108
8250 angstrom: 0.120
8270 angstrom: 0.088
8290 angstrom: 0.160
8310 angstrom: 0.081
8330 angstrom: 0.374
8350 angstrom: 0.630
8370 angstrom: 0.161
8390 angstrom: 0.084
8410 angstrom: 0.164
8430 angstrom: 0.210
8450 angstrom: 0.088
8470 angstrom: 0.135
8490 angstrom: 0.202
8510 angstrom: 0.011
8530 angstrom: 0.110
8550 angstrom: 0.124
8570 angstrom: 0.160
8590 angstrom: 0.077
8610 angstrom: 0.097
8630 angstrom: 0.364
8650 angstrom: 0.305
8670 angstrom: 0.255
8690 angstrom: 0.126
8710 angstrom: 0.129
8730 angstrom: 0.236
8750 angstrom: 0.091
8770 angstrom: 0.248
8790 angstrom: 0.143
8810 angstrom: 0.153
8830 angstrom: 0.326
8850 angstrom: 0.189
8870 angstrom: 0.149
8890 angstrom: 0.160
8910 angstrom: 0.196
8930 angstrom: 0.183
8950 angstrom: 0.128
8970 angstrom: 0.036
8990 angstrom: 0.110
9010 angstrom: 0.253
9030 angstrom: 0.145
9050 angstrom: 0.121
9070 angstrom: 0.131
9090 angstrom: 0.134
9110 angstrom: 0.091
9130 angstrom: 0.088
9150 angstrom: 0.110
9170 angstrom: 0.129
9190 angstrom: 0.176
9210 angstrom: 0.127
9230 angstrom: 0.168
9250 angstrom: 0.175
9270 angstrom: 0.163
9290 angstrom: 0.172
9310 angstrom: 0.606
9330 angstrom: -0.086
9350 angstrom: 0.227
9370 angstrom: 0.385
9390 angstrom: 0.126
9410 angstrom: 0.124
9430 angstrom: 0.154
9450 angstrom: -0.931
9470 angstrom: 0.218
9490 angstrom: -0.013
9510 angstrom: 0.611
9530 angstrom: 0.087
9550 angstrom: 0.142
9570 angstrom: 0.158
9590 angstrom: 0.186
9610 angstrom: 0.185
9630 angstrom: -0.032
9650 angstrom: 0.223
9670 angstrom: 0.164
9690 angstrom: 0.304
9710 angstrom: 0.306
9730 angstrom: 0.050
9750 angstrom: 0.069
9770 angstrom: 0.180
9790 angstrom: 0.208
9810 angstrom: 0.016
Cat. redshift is 1.24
